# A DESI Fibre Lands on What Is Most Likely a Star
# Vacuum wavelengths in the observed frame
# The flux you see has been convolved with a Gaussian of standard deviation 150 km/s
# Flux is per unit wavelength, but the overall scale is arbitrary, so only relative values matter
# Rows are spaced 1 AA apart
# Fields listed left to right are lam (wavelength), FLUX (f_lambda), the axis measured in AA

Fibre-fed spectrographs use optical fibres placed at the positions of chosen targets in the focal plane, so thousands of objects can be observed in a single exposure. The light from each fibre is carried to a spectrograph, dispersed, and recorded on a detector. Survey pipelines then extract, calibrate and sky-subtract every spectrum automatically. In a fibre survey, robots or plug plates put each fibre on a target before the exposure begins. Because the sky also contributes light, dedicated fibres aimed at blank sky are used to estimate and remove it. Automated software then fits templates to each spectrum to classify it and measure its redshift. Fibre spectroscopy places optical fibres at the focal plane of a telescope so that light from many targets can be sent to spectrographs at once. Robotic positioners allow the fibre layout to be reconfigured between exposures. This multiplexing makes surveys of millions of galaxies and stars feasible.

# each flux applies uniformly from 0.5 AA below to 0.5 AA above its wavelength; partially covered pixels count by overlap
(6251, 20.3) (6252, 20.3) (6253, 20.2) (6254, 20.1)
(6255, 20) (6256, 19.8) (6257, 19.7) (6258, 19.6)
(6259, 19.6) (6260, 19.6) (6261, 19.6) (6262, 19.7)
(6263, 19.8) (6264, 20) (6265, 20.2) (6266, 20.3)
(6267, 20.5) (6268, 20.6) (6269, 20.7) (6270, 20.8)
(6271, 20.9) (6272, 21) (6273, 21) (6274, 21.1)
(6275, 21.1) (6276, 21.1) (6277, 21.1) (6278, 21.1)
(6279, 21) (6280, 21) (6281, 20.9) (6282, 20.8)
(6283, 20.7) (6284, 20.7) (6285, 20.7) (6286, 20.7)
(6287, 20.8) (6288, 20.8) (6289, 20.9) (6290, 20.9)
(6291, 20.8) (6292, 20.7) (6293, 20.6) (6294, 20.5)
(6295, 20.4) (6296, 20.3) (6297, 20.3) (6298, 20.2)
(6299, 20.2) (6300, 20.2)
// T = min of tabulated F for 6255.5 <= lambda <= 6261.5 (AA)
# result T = 19.6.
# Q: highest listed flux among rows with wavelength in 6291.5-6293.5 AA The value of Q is 20.7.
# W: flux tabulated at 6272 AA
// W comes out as 21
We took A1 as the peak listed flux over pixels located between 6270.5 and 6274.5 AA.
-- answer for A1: 21.1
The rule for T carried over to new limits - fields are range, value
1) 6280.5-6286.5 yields 20.7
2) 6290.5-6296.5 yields 20.3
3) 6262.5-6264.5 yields 19.8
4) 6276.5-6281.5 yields 20.9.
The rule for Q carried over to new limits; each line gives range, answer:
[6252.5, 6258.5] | 20.2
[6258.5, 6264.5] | 20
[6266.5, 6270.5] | 20.8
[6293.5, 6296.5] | 20.5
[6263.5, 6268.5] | 20.6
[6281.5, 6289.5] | 20.9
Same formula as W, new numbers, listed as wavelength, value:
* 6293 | 20.6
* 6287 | 20.8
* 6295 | 20.4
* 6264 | 20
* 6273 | 21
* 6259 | 19.6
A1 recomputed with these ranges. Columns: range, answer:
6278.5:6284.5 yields 21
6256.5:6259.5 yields 19.7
